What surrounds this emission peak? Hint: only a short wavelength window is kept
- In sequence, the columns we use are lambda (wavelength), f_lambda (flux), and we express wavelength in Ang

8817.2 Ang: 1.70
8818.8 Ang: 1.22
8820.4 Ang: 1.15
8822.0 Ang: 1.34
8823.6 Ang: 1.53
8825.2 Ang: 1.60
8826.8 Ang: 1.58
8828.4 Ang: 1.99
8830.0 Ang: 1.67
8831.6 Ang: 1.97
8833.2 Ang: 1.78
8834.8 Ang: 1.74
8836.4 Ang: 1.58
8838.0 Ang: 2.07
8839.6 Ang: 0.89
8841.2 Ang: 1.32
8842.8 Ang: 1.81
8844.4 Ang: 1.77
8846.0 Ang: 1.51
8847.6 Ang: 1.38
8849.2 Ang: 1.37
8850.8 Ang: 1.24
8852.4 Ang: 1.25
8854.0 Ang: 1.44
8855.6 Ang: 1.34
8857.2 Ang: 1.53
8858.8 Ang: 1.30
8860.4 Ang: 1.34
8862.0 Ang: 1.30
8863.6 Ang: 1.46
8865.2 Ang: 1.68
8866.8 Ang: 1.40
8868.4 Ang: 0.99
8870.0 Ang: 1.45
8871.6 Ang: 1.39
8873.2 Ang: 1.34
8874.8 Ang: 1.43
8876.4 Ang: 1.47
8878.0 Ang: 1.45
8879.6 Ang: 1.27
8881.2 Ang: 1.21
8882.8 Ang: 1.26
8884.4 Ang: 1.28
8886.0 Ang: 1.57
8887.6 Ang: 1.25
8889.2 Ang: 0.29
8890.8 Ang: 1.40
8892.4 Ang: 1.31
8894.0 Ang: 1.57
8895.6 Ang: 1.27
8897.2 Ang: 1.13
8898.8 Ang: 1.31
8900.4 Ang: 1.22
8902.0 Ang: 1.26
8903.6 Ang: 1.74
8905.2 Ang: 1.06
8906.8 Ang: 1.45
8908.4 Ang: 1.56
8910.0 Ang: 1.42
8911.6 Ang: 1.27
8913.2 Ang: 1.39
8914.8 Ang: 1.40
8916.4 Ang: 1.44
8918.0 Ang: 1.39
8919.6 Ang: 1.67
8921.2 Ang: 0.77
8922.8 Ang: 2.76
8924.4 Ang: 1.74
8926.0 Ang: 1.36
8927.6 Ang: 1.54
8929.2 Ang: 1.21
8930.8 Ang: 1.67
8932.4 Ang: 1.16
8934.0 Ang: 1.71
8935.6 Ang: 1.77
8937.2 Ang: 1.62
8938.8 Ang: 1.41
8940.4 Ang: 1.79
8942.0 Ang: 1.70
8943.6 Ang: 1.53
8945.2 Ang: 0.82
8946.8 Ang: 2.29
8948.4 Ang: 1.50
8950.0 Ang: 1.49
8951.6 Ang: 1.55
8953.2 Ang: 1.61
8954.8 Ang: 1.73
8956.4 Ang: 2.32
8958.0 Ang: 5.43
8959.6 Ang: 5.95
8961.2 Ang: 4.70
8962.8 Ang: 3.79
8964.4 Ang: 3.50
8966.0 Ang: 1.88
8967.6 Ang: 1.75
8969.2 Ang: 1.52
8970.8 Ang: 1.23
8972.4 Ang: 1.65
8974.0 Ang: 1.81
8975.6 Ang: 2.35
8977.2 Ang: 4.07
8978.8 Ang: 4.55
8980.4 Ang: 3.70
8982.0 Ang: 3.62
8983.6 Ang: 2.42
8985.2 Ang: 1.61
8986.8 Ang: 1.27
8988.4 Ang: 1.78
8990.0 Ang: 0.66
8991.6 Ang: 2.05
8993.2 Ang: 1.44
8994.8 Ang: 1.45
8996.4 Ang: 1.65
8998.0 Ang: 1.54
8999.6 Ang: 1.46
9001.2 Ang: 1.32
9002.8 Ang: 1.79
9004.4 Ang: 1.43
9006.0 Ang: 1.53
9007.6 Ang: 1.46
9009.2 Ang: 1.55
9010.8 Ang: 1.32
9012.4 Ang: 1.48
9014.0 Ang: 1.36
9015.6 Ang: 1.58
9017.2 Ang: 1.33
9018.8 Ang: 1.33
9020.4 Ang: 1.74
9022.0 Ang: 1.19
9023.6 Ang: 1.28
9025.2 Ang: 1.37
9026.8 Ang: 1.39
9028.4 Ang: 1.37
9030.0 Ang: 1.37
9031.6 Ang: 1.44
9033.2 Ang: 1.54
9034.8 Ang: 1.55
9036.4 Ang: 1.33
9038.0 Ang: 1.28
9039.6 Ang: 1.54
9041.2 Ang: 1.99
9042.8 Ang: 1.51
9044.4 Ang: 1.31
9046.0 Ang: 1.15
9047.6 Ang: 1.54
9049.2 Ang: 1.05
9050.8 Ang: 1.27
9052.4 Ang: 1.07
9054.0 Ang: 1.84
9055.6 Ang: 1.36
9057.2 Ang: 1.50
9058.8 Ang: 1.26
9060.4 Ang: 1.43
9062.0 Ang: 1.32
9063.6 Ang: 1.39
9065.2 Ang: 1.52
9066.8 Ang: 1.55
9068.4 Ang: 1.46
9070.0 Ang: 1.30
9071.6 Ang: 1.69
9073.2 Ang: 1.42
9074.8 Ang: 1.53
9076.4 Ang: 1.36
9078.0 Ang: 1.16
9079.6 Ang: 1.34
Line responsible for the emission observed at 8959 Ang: [S II]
